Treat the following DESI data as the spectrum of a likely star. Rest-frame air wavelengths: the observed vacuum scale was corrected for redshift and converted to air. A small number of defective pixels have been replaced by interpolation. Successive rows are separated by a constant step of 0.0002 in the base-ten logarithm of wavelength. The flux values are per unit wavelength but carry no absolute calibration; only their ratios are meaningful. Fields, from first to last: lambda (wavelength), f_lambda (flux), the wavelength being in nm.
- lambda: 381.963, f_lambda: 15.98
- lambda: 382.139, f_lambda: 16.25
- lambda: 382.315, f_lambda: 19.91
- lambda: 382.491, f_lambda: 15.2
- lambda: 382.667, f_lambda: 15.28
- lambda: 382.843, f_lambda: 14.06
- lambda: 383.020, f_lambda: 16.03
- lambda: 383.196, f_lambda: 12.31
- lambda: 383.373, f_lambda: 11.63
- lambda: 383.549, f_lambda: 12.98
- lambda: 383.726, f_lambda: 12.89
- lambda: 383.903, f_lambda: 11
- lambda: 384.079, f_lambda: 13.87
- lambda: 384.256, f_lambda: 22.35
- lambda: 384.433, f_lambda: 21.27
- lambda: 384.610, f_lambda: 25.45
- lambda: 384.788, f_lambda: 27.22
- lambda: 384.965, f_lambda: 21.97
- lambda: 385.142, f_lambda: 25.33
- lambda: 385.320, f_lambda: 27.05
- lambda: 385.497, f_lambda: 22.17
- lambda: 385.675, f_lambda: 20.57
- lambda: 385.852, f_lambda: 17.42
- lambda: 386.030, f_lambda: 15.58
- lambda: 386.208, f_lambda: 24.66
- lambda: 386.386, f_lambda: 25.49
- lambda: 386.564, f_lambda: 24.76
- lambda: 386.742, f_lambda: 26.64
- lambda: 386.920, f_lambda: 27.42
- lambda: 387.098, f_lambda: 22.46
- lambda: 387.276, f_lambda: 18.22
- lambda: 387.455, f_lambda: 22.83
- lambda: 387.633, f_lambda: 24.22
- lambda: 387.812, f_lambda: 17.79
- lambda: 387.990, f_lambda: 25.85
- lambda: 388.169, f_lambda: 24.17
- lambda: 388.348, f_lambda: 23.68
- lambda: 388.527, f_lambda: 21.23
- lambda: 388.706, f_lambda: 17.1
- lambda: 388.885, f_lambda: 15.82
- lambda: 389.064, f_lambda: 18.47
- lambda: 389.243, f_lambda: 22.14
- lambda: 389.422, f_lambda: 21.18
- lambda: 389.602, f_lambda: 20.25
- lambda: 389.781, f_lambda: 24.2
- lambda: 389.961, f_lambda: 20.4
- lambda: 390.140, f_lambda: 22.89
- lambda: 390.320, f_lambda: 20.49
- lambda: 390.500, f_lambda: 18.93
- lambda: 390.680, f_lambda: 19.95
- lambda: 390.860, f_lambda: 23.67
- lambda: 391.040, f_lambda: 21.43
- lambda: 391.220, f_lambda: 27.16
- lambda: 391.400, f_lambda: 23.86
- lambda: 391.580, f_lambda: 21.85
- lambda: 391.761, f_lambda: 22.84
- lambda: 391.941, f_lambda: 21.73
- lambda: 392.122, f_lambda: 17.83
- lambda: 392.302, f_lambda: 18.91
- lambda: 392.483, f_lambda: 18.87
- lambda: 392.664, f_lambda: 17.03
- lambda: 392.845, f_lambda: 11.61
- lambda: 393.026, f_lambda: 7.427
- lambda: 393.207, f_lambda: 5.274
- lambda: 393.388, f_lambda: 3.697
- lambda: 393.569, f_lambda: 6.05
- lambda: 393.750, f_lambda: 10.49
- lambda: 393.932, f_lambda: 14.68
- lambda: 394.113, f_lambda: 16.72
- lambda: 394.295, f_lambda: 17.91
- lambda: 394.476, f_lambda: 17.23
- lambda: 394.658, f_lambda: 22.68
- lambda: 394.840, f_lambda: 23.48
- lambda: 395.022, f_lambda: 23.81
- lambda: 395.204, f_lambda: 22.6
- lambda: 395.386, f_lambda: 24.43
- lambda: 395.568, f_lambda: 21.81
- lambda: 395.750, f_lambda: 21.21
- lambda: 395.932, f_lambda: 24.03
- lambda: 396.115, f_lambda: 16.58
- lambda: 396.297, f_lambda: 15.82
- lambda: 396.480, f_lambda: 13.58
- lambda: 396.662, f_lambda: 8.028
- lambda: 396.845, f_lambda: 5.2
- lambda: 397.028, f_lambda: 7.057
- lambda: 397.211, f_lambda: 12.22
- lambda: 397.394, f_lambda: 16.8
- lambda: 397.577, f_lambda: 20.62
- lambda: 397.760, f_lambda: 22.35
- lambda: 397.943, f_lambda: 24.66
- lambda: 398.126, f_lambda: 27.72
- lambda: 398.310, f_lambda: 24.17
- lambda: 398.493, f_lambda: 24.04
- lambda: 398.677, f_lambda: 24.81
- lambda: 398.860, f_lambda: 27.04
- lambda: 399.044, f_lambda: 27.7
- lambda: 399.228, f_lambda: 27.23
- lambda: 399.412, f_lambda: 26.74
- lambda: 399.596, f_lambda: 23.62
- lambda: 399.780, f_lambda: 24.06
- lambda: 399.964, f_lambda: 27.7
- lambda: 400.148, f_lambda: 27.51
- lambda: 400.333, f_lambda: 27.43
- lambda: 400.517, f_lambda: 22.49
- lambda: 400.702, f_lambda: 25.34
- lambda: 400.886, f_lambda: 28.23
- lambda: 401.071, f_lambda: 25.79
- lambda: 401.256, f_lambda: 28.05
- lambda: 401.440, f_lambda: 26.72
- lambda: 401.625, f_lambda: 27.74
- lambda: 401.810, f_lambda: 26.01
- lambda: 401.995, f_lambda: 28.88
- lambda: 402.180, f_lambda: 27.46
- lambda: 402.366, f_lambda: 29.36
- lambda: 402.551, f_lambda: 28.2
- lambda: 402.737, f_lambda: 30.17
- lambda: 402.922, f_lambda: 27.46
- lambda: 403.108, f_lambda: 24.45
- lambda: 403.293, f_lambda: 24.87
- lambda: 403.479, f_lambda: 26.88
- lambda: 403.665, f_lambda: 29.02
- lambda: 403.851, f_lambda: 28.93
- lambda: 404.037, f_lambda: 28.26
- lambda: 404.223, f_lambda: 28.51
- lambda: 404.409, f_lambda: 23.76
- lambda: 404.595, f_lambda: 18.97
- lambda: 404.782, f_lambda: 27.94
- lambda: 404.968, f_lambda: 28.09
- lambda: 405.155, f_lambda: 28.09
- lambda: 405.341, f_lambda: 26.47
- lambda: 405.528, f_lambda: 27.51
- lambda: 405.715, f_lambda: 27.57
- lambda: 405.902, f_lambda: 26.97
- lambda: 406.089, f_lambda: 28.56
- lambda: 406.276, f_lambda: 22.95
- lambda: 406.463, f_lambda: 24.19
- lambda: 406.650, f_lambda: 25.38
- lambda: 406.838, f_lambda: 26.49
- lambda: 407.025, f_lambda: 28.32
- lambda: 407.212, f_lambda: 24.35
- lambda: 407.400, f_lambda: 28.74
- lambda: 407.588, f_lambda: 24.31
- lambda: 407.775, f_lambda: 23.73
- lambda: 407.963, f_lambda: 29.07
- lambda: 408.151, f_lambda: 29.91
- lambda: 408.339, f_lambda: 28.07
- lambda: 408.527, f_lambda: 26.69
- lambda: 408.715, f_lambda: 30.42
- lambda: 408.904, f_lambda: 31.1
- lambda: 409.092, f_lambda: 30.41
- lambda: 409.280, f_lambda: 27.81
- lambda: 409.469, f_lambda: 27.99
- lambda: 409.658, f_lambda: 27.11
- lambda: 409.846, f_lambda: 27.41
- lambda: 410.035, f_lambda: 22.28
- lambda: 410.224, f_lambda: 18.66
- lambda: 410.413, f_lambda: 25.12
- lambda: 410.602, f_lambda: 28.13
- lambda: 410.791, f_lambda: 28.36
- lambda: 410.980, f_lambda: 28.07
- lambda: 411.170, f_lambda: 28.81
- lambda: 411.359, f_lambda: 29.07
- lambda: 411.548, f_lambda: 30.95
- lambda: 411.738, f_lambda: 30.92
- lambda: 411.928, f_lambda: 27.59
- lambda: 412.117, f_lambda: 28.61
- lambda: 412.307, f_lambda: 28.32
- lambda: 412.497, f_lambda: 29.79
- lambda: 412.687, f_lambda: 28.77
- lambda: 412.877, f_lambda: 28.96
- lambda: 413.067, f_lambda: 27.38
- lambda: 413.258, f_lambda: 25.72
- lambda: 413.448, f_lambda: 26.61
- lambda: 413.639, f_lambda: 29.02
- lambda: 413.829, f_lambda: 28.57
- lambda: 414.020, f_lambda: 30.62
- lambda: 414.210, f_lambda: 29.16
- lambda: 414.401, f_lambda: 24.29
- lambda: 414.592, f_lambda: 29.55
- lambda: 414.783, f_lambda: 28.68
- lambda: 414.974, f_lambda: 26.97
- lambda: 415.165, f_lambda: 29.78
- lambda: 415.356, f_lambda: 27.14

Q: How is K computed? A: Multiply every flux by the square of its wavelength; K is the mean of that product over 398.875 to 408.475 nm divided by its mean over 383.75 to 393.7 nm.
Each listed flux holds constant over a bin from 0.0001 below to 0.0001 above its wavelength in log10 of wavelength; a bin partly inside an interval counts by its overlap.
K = 1.44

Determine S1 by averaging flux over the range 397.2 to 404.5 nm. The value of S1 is 26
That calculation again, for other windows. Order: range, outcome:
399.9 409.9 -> 27.1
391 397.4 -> 16.7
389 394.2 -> 17.9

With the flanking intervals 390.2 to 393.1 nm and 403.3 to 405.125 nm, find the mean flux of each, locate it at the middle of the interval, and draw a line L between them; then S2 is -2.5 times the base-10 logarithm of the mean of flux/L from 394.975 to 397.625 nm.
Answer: 0.30 mag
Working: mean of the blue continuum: 19.7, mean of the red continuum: 26.7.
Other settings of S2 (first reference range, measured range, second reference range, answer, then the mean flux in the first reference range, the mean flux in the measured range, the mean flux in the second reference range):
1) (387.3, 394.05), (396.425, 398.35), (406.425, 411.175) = 0.31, 18.8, 16.4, 27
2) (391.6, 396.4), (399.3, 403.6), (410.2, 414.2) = -0.23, 17.2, 26.8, 28.2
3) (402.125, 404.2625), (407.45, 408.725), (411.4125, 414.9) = 0.03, 27.8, 27.3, 28.5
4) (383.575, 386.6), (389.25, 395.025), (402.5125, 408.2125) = 0.24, 20.9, 18.2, 26.7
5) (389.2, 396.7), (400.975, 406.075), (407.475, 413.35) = -0.13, 18.5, 27.1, 27.7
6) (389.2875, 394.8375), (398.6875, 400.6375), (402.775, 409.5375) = -0.14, 18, 26.1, 27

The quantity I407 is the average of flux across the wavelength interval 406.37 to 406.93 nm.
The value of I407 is 25.3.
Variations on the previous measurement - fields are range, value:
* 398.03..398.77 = 25.2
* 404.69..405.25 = 28.1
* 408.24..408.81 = 28.4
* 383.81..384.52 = 17.1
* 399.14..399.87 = 25.4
